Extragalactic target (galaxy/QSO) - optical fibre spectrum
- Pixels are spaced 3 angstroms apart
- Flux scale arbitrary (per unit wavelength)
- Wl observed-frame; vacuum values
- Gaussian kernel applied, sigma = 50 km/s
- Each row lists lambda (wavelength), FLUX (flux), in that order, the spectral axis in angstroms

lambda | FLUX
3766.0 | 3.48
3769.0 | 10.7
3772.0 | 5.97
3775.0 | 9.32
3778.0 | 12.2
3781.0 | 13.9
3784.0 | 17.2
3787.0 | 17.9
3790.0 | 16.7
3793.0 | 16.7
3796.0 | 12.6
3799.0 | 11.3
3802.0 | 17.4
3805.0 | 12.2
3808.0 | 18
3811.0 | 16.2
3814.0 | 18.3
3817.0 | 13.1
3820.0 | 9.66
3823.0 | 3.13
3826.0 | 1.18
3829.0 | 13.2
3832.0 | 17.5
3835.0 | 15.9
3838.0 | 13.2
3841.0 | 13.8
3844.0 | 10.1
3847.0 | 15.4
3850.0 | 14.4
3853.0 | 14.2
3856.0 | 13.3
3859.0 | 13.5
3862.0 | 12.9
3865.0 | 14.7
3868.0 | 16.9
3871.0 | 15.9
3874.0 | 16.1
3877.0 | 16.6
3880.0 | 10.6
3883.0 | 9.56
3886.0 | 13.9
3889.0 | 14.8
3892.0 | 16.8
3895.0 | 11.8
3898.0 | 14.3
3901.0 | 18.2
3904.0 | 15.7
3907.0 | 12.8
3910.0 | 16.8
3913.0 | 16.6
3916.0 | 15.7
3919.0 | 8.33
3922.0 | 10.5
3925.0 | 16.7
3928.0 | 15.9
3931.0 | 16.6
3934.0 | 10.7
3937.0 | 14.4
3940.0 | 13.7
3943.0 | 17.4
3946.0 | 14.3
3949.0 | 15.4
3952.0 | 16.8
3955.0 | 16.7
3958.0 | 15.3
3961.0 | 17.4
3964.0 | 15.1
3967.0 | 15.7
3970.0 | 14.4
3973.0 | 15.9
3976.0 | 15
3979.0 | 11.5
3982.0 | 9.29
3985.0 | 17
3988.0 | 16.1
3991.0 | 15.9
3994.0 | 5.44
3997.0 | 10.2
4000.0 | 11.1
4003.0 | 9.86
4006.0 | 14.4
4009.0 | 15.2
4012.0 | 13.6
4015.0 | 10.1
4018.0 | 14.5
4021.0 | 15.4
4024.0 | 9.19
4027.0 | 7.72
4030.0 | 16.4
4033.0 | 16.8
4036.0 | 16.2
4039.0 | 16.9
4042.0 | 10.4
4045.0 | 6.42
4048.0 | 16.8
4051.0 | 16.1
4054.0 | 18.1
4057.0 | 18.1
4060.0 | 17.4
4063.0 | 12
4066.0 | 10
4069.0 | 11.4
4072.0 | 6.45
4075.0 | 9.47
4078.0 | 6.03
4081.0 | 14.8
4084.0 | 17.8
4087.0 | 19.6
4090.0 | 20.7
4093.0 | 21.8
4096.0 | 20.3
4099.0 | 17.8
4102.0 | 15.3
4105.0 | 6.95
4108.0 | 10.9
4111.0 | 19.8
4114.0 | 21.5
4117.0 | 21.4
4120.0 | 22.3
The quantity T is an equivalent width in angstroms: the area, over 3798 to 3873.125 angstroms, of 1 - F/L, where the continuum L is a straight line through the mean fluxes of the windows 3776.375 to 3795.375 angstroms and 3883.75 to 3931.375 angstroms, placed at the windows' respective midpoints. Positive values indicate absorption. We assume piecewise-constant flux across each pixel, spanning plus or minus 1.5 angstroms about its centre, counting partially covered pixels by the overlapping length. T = 8.5 angstroms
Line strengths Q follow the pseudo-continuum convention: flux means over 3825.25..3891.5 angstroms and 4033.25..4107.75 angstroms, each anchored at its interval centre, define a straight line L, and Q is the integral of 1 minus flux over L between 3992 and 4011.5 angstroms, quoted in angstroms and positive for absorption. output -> 4.0 angstroms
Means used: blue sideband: 13.7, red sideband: 14.4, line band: 11.3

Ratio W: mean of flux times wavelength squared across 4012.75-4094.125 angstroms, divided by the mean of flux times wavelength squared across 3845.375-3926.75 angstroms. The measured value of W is 1.1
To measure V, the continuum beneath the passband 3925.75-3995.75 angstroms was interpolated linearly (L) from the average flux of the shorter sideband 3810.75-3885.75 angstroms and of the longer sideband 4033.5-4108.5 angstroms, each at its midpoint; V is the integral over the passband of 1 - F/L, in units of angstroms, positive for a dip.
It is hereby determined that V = -4.3 angstroms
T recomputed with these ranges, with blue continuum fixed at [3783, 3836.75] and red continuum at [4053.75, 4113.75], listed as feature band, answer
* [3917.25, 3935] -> 1.2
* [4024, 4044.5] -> 1.8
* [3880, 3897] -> 1.1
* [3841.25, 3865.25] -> 0.7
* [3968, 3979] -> -0.2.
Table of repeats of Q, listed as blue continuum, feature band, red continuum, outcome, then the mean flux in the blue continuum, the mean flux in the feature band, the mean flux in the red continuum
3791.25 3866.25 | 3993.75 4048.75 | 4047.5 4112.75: 7.4 angstroms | 13.3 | 12.6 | 14.9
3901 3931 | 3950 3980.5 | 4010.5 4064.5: -2.1 angstroms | 14.6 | 15.4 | 14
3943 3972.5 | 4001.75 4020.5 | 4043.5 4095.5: 2.5 angstroms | 15.8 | 13.1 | 14.4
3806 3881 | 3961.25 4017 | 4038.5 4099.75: 4.0 angstroms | 13.5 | 13.2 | 14.6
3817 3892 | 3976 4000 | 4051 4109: 2.8 angstroms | 13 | 12.3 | 14.5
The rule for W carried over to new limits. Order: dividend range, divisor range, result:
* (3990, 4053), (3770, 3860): 1.08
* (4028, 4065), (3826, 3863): 1.23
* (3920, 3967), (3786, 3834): 1.21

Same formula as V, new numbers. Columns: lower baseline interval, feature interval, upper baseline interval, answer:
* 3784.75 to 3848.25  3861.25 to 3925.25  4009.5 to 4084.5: -4.58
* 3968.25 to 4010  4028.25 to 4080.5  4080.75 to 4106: 8.17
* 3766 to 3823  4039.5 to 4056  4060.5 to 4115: 0.58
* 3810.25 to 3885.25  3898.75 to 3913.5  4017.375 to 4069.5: -2.77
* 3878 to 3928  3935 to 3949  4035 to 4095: -0.73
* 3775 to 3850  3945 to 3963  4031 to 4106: -2.38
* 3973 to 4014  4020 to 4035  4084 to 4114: 1.16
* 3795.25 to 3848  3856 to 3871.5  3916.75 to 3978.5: -1.20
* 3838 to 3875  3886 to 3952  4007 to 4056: -2.91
